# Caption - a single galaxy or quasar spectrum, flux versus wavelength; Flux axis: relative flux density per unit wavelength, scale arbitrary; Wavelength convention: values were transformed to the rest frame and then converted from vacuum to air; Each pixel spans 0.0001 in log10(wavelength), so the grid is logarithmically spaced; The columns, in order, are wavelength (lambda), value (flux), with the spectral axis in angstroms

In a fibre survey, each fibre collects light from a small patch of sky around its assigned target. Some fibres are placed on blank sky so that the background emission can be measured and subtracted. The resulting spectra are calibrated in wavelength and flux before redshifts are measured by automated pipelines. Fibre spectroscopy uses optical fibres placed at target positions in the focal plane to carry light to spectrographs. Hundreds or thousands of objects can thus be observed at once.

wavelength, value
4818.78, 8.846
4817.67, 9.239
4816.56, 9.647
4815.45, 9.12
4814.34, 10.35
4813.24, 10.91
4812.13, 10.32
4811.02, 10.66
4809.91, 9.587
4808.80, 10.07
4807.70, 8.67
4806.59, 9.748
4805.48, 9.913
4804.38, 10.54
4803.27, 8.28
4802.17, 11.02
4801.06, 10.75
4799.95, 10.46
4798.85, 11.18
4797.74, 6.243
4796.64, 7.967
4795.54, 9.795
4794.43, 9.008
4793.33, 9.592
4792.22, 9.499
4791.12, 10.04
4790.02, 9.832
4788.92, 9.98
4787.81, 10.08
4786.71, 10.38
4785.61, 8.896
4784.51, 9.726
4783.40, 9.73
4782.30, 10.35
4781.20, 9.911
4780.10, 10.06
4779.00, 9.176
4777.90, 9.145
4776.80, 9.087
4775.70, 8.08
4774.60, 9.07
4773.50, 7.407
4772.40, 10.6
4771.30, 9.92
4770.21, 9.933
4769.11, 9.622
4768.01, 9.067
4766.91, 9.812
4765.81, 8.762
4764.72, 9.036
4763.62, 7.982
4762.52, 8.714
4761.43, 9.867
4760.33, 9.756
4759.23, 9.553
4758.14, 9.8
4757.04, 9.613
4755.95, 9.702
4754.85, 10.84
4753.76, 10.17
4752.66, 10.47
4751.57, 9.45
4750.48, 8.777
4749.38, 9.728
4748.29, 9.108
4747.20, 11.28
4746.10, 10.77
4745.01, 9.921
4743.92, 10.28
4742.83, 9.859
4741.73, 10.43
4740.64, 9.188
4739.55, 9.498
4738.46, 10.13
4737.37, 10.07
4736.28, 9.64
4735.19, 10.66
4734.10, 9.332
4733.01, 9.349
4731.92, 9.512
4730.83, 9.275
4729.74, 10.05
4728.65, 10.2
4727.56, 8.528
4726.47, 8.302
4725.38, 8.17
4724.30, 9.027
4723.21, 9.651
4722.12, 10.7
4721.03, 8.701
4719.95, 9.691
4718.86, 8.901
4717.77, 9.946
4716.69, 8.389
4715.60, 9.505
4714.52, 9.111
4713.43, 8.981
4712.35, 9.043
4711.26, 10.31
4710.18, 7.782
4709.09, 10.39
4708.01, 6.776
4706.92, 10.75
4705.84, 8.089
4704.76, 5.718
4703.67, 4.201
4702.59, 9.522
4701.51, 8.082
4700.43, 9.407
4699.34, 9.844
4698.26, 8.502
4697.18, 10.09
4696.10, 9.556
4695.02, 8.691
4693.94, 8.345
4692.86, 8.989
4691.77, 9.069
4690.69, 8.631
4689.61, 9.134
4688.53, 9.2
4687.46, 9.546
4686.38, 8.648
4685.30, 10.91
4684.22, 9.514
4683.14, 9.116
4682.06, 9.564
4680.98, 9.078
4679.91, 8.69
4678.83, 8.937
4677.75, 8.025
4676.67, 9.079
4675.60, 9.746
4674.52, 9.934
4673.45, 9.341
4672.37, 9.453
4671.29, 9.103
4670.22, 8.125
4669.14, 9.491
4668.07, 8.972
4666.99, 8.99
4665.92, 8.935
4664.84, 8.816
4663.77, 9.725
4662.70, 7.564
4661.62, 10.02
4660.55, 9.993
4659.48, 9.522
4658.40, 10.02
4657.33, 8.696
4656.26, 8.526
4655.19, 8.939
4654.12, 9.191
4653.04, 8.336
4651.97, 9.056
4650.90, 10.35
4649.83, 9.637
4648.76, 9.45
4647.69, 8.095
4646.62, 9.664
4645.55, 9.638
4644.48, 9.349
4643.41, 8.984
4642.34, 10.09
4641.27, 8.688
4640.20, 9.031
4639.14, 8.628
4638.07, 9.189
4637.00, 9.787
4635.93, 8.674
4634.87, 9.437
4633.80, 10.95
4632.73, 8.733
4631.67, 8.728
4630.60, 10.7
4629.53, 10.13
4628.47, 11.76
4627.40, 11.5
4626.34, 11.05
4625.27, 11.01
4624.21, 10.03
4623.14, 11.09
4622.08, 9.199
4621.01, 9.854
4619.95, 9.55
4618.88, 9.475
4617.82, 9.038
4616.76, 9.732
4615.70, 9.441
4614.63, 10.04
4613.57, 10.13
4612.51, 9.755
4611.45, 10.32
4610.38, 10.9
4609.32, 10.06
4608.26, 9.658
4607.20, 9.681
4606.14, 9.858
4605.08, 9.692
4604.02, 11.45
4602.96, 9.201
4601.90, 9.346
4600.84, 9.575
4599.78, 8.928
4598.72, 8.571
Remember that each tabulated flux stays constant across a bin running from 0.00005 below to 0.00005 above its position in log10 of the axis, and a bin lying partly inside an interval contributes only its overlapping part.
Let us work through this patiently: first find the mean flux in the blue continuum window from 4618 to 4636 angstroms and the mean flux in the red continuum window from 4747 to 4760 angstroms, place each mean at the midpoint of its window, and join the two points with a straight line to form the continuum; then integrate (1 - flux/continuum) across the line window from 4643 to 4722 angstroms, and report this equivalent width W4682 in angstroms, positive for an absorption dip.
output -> 7.5 angstroms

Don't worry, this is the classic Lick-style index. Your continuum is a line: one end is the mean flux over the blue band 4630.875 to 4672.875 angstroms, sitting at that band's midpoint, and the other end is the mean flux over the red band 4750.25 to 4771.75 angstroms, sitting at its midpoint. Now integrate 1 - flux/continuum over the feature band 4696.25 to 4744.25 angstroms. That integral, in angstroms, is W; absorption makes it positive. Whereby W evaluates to 1.3 angstroms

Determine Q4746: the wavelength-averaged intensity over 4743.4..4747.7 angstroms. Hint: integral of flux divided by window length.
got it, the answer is 10.6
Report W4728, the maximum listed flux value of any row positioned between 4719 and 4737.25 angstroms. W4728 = 10.7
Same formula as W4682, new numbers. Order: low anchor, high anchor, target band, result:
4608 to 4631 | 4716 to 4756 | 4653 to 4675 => 1.9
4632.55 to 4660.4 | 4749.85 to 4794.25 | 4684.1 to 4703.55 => 0.6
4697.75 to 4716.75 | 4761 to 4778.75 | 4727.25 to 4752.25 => -2.6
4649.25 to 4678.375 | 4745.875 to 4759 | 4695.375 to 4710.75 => 1.7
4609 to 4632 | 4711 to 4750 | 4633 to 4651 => 1.2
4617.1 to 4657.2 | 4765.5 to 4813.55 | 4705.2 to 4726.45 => 1.1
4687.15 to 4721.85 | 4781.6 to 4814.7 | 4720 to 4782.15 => -1.6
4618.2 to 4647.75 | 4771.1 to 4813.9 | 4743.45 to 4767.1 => -0.1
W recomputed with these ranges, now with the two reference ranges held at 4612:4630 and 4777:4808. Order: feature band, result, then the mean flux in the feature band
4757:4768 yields 0.5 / 9.26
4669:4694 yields 2.1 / 9.16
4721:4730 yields 0.5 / 9.26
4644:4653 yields 0.7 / 9.35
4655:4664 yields 0.7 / 9.22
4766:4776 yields 0.4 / 9.29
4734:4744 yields -0.1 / 9.92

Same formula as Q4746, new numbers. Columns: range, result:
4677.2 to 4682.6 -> 8.85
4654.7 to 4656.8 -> 8.75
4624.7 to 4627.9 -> 11.2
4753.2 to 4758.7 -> 10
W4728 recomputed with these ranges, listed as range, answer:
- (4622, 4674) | 11.76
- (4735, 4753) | 11.28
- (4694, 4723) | 10.75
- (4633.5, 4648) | 10.95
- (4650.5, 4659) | 10.35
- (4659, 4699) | 10.91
